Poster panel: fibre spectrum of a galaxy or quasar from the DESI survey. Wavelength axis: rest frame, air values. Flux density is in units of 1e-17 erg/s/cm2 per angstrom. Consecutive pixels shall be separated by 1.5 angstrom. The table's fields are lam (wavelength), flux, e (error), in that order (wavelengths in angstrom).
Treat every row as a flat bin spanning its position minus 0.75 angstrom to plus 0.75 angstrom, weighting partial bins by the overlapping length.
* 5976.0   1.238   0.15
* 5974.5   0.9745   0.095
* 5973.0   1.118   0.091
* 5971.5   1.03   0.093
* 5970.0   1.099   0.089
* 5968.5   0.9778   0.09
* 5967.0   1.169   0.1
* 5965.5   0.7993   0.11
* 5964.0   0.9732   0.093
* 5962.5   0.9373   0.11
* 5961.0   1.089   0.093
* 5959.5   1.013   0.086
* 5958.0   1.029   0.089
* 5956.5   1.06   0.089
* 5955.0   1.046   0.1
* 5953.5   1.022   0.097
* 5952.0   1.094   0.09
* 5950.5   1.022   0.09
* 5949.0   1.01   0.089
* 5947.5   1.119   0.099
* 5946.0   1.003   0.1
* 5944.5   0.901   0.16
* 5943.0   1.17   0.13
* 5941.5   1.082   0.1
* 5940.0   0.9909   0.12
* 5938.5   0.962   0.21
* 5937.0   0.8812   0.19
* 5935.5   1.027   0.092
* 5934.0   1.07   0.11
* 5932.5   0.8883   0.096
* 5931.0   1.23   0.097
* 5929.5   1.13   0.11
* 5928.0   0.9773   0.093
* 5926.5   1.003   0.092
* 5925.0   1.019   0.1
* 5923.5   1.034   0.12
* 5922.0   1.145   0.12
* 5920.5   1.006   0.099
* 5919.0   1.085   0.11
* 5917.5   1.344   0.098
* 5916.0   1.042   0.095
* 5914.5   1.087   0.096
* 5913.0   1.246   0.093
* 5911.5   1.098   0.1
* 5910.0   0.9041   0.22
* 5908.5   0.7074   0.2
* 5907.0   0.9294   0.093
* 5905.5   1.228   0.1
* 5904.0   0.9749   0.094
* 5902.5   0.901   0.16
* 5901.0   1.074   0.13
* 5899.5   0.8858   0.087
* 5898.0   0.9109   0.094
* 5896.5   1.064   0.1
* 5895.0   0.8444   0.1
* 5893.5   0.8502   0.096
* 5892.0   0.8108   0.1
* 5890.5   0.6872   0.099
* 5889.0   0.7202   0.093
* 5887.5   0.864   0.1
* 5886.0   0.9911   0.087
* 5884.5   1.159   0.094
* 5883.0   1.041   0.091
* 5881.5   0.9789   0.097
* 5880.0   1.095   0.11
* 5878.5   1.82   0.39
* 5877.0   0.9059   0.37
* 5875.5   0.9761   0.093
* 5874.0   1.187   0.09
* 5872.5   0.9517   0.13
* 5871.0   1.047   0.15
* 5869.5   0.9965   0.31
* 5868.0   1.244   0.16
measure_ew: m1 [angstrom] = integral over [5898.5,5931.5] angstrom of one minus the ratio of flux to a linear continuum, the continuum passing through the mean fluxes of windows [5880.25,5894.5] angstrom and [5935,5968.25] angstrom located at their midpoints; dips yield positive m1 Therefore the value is -3.1 angstrom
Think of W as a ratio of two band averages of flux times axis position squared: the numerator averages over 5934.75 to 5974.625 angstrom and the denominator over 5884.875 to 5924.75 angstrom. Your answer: 1.1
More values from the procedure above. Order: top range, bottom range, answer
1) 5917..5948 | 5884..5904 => 1.17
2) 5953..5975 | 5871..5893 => 1.04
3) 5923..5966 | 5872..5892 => 1.02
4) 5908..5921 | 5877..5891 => 1.04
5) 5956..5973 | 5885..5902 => 1.18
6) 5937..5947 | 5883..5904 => 1.13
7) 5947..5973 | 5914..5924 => 0.94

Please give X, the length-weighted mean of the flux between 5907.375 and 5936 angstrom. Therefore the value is 1.05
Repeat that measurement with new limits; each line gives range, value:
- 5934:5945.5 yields 1.01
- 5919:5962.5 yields 1.04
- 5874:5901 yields 0.985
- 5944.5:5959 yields 1.04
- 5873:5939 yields 1.02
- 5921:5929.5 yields 1.04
